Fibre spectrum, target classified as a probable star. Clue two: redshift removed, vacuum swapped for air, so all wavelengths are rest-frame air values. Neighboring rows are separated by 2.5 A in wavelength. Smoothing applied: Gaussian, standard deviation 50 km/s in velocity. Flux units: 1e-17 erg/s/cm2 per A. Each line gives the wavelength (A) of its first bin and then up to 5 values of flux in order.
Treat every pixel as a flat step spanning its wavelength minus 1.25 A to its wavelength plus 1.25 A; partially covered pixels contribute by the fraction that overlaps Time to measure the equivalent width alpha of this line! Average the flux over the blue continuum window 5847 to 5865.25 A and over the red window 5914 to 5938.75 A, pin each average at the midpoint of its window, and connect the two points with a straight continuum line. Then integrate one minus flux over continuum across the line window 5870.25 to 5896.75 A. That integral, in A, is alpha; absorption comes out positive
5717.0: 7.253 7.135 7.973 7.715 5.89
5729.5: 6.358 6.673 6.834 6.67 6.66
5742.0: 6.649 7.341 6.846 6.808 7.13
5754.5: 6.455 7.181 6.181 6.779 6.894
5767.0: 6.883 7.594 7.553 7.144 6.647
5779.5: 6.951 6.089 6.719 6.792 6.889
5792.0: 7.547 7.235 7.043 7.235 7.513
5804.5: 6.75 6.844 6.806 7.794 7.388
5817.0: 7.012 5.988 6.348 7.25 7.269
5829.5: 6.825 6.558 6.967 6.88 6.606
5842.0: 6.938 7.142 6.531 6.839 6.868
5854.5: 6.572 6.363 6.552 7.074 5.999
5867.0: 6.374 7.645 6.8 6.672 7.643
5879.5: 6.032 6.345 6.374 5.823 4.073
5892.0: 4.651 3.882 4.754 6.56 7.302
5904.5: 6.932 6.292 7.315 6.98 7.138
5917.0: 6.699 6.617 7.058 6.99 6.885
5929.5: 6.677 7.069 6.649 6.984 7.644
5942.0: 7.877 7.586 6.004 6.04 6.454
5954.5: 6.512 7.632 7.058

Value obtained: 3.5 A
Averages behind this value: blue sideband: 6.62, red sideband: 6.88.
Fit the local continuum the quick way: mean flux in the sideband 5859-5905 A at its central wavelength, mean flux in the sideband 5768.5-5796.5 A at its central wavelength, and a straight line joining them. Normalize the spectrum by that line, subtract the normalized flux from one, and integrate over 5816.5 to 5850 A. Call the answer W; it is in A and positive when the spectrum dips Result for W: -1.1 A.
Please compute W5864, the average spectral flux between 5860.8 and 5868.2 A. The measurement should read 6.48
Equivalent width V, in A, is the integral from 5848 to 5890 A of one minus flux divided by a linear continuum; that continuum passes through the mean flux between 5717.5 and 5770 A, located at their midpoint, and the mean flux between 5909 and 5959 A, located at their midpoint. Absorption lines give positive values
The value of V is 2.44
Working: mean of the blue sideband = 6.88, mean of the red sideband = 6.94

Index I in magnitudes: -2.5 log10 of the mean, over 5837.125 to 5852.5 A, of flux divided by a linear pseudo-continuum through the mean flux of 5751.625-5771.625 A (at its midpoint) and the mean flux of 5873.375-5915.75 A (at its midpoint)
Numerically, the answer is -0.06 mag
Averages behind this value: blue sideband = 6.91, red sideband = 6.16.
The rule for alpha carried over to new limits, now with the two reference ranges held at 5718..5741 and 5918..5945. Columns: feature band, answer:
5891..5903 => 2.79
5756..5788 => 0.21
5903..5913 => 0.24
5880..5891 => 2.15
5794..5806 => -0.34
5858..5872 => 0.57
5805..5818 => -0.35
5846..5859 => 0.68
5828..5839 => 0.28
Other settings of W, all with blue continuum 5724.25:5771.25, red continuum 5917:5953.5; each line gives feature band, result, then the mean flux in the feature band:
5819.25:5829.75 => 0.1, 6.8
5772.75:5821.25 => -1.0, 6.97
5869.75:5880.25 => -0.1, 6.9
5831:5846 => 0.0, 6.85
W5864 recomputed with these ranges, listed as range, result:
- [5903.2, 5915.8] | 6.93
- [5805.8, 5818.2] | 7.17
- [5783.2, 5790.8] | 6.8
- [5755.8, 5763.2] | 6.71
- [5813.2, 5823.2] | 6.69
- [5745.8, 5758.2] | 6.88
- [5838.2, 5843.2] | 6.77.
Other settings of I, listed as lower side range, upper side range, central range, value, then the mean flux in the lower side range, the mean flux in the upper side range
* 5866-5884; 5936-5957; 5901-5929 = -0.01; 6.78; 6.93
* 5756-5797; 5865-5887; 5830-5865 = 0.00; 6.94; 6.66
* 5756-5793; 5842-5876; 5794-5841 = -0.02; 6.92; 6.74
